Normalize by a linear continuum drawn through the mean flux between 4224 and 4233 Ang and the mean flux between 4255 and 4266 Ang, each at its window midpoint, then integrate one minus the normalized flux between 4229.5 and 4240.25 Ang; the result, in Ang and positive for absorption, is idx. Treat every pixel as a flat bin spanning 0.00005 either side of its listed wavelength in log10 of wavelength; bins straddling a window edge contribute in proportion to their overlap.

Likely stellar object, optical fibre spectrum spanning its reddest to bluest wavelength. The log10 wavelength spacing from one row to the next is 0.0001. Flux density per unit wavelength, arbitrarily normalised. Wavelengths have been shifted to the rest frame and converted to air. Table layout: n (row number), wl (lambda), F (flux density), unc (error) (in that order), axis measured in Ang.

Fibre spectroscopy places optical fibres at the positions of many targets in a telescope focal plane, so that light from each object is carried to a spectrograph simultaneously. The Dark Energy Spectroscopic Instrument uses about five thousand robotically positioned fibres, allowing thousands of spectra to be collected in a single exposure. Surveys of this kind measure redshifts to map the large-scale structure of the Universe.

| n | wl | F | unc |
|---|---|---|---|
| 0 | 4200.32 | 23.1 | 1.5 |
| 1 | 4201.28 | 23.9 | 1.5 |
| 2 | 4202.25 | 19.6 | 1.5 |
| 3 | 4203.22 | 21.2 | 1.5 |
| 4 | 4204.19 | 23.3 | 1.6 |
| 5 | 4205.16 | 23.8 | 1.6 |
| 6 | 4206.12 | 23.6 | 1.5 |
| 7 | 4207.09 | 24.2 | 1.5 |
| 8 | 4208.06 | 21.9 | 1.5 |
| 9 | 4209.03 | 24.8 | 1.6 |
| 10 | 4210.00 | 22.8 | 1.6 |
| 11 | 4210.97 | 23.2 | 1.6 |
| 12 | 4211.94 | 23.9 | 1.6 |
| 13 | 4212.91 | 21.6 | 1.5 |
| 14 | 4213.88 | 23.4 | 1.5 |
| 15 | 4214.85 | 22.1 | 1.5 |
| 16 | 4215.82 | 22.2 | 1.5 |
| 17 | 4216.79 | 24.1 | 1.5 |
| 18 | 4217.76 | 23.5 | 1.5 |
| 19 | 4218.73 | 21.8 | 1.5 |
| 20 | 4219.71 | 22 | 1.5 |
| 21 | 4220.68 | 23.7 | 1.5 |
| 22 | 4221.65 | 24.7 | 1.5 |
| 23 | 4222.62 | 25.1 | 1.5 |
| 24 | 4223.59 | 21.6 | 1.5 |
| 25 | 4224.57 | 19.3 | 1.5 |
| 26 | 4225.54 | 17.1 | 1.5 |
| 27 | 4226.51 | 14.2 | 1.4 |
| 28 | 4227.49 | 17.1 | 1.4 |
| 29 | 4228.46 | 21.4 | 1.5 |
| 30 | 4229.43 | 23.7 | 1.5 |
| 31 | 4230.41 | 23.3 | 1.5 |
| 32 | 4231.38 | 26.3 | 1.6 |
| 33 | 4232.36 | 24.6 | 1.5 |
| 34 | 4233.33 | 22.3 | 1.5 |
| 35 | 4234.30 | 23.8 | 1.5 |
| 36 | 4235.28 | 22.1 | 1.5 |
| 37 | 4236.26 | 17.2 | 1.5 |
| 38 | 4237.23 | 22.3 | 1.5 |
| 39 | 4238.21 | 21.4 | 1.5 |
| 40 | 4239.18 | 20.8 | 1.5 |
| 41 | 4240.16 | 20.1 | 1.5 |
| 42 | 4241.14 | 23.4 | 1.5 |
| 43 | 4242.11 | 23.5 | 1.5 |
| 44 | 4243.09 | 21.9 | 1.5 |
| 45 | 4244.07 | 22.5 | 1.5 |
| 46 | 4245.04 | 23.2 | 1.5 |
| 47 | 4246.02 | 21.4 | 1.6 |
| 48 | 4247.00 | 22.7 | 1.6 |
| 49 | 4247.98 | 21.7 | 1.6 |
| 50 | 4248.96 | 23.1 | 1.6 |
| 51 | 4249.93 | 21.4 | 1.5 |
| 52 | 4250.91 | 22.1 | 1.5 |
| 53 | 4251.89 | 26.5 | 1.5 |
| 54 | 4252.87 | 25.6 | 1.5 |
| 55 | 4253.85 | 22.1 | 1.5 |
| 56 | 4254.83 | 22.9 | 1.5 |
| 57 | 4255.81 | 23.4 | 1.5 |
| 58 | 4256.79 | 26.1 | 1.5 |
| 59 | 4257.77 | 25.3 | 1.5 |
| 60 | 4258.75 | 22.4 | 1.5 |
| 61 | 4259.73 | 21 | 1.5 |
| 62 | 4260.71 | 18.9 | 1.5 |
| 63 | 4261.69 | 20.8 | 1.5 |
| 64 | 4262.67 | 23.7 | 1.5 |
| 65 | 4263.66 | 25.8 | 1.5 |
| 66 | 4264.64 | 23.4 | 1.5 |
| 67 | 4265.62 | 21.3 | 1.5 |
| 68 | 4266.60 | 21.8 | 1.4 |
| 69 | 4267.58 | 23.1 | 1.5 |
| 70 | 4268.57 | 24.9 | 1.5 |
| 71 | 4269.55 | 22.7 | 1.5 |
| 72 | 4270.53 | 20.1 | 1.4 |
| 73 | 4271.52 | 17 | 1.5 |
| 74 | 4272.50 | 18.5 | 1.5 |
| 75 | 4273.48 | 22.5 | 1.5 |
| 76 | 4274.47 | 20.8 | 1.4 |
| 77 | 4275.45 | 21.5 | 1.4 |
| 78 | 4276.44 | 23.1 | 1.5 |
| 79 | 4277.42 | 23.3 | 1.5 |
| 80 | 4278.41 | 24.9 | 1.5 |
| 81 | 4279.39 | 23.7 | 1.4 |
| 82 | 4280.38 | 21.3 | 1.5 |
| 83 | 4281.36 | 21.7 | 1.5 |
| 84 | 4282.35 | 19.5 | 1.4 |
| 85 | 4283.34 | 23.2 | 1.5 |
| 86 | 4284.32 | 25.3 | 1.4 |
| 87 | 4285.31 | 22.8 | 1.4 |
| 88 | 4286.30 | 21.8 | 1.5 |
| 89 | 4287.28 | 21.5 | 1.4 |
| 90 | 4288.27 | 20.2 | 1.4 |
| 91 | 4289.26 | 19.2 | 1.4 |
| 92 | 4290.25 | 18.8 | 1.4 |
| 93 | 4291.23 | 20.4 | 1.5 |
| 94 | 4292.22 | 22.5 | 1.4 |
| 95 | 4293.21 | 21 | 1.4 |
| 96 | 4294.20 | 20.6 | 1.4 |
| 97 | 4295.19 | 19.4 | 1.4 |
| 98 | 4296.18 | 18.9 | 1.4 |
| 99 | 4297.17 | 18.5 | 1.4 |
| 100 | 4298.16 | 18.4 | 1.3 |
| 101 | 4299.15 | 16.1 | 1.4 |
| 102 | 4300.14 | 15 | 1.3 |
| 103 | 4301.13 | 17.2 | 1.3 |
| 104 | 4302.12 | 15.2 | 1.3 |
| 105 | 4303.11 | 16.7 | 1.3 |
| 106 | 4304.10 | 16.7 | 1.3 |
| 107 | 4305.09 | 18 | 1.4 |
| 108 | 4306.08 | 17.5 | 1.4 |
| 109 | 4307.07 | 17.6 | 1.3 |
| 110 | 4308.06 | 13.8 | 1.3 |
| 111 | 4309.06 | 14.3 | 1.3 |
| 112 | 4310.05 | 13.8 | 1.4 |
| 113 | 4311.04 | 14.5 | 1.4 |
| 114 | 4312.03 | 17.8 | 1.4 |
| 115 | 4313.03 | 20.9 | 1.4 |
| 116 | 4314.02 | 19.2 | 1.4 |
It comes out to -0.57 Ang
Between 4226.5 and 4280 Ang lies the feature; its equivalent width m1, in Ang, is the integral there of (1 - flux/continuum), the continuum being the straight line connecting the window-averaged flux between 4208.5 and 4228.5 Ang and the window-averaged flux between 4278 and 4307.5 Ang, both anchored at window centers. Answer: -3.7 Ang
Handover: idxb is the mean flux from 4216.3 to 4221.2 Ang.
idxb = 23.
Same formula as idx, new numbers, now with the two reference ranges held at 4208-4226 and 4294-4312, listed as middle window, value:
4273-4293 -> -4.16 Ang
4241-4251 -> -0.88 Ang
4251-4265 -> -2.52 Ang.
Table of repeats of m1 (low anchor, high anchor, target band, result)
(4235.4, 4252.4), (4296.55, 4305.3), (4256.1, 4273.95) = -1.8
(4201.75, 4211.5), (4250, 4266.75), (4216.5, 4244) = 1.3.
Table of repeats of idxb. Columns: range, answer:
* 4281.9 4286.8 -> 22.6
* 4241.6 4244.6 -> 22.7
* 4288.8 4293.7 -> 20.4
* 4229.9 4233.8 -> 24.1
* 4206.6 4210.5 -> 23.4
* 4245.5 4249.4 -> 22.2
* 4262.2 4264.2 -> 24.6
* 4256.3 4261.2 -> 22.8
